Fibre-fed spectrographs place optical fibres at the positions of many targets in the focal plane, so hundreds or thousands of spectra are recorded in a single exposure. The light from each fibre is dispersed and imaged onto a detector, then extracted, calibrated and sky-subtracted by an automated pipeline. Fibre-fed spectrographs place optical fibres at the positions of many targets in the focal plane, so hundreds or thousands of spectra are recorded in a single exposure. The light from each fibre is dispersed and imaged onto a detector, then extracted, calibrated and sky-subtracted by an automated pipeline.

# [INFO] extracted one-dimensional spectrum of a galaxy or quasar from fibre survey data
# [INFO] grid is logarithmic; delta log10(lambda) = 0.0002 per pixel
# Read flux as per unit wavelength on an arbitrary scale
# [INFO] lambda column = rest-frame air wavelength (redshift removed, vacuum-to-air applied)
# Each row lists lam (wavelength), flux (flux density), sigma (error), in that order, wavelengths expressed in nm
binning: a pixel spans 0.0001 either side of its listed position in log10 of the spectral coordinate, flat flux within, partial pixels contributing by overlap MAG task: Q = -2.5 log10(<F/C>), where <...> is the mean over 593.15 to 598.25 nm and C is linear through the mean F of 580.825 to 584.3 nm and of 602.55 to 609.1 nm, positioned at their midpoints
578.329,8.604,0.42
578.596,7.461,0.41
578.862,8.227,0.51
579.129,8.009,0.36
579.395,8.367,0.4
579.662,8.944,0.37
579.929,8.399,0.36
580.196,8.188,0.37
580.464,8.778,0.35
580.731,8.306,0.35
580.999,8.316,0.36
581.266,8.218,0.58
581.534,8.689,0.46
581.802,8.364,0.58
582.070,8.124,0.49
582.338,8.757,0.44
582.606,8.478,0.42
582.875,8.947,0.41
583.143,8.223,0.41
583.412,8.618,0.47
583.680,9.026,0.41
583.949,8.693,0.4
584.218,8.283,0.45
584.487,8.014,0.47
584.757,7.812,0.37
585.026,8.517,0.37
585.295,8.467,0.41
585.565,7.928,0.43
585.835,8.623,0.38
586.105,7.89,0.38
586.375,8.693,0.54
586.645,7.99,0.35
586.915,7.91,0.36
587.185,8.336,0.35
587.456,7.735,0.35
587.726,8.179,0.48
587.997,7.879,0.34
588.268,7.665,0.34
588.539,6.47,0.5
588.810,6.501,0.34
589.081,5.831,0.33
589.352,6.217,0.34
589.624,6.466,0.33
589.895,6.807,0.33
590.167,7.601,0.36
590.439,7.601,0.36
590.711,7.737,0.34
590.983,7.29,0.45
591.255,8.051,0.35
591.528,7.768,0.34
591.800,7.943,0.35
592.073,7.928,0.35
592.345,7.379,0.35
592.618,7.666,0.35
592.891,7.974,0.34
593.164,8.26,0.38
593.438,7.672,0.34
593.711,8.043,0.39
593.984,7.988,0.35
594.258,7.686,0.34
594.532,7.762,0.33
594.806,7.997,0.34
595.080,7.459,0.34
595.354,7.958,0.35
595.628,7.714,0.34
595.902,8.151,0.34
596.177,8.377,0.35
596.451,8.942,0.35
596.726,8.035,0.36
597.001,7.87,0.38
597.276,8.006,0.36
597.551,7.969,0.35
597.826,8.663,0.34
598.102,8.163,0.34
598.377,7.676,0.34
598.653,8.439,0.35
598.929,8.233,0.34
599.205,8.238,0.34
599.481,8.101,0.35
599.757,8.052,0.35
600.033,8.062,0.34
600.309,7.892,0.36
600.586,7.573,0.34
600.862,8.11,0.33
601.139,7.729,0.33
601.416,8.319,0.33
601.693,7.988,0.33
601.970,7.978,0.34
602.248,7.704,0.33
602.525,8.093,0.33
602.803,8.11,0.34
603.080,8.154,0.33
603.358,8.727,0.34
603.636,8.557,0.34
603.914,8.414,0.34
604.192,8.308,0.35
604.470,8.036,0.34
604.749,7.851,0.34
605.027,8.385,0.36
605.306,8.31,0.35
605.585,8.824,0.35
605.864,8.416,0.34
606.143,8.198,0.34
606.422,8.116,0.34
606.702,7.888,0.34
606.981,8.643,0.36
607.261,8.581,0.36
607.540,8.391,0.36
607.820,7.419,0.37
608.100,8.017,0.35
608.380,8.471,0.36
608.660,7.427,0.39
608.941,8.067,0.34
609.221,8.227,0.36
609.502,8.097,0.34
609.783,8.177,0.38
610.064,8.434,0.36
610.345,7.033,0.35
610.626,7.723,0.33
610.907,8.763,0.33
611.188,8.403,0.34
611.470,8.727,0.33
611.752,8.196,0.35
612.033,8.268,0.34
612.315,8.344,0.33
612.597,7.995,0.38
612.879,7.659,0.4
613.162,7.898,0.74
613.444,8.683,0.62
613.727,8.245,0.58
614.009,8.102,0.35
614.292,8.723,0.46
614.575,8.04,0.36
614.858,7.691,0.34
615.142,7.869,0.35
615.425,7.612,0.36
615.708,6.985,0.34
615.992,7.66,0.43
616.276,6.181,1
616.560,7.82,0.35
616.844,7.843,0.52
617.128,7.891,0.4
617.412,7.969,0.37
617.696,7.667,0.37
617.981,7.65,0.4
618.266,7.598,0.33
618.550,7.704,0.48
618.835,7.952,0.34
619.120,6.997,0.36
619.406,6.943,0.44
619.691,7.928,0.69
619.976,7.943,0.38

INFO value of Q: 0.04 mag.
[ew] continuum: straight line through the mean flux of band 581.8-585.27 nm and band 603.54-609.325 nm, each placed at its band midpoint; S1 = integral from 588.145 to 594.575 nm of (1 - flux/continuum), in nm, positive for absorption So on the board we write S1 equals 0.73 nm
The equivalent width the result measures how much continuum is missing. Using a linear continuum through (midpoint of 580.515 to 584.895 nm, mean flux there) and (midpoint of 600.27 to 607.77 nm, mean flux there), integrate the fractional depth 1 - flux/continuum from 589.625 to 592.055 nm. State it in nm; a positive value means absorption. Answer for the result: 0.23 nm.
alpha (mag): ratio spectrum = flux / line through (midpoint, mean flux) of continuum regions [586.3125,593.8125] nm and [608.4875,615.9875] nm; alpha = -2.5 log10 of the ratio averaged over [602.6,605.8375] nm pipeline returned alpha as -0.063 mag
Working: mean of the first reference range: 7.54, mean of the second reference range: 8.05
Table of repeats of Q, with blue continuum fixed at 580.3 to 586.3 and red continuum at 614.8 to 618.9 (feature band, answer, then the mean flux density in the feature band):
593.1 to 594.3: 0.03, 7.93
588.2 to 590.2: 0.24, 6.62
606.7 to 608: -0.05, 8.21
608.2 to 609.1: -0.03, 8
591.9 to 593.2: 0.05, 7.81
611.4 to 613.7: -0.07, 8.21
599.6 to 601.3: 0.01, 7.91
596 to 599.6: -0.02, 8.21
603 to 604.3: -0.07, 8.45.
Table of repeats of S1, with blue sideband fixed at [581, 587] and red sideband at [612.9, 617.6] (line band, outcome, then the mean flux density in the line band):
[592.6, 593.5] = 0.03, 7.94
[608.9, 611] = -0.04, 8.05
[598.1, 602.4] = 0.04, 8.01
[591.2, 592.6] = 0.08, 7.79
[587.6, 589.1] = 0.20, 7.18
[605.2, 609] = -0.11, 8.2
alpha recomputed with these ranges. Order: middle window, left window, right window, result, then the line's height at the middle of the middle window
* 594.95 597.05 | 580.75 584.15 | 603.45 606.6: 0.04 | 8.4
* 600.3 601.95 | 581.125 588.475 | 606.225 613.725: 0.03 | 8.19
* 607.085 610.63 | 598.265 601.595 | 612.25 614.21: 0.01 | 8.11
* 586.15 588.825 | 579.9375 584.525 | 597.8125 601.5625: 0.08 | 8.36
